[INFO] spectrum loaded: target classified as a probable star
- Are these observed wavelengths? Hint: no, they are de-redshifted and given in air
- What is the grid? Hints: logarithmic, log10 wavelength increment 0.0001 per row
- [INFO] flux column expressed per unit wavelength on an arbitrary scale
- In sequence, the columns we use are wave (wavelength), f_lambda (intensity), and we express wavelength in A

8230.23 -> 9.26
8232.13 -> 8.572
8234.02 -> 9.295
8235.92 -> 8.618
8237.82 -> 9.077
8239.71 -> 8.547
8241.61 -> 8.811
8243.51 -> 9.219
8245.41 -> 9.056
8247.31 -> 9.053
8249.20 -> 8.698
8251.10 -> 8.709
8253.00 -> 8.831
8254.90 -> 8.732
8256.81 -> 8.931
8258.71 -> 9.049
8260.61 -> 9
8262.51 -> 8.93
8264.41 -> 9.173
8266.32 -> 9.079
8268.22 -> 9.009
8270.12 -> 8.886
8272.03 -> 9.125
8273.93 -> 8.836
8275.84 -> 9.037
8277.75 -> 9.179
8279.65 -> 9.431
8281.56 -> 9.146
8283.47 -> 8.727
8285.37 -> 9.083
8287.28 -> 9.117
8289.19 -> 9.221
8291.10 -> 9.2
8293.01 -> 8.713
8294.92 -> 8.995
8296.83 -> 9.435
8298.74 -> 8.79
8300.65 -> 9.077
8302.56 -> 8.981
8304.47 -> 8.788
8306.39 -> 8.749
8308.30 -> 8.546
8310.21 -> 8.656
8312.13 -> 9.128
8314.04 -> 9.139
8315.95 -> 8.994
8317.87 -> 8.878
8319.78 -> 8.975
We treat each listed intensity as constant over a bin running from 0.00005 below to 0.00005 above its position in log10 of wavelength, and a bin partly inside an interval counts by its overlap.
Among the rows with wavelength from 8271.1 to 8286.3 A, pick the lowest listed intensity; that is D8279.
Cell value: 8.727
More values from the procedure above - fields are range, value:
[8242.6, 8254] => 8.698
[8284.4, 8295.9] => 8.713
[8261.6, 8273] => 8.886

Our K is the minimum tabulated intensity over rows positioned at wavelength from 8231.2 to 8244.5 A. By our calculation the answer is 8.547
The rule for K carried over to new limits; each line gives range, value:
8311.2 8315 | 9.128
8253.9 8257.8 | 8.732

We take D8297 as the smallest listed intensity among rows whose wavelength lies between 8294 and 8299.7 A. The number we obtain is 8.79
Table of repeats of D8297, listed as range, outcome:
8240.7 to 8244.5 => 8.811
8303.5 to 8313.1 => 8.546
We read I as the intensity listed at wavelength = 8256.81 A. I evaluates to 8.931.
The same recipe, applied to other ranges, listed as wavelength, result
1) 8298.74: 8.79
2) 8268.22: 9.009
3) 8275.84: 9.037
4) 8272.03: 9.125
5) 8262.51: 8.93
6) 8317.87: 8.878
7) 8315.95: 8.994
